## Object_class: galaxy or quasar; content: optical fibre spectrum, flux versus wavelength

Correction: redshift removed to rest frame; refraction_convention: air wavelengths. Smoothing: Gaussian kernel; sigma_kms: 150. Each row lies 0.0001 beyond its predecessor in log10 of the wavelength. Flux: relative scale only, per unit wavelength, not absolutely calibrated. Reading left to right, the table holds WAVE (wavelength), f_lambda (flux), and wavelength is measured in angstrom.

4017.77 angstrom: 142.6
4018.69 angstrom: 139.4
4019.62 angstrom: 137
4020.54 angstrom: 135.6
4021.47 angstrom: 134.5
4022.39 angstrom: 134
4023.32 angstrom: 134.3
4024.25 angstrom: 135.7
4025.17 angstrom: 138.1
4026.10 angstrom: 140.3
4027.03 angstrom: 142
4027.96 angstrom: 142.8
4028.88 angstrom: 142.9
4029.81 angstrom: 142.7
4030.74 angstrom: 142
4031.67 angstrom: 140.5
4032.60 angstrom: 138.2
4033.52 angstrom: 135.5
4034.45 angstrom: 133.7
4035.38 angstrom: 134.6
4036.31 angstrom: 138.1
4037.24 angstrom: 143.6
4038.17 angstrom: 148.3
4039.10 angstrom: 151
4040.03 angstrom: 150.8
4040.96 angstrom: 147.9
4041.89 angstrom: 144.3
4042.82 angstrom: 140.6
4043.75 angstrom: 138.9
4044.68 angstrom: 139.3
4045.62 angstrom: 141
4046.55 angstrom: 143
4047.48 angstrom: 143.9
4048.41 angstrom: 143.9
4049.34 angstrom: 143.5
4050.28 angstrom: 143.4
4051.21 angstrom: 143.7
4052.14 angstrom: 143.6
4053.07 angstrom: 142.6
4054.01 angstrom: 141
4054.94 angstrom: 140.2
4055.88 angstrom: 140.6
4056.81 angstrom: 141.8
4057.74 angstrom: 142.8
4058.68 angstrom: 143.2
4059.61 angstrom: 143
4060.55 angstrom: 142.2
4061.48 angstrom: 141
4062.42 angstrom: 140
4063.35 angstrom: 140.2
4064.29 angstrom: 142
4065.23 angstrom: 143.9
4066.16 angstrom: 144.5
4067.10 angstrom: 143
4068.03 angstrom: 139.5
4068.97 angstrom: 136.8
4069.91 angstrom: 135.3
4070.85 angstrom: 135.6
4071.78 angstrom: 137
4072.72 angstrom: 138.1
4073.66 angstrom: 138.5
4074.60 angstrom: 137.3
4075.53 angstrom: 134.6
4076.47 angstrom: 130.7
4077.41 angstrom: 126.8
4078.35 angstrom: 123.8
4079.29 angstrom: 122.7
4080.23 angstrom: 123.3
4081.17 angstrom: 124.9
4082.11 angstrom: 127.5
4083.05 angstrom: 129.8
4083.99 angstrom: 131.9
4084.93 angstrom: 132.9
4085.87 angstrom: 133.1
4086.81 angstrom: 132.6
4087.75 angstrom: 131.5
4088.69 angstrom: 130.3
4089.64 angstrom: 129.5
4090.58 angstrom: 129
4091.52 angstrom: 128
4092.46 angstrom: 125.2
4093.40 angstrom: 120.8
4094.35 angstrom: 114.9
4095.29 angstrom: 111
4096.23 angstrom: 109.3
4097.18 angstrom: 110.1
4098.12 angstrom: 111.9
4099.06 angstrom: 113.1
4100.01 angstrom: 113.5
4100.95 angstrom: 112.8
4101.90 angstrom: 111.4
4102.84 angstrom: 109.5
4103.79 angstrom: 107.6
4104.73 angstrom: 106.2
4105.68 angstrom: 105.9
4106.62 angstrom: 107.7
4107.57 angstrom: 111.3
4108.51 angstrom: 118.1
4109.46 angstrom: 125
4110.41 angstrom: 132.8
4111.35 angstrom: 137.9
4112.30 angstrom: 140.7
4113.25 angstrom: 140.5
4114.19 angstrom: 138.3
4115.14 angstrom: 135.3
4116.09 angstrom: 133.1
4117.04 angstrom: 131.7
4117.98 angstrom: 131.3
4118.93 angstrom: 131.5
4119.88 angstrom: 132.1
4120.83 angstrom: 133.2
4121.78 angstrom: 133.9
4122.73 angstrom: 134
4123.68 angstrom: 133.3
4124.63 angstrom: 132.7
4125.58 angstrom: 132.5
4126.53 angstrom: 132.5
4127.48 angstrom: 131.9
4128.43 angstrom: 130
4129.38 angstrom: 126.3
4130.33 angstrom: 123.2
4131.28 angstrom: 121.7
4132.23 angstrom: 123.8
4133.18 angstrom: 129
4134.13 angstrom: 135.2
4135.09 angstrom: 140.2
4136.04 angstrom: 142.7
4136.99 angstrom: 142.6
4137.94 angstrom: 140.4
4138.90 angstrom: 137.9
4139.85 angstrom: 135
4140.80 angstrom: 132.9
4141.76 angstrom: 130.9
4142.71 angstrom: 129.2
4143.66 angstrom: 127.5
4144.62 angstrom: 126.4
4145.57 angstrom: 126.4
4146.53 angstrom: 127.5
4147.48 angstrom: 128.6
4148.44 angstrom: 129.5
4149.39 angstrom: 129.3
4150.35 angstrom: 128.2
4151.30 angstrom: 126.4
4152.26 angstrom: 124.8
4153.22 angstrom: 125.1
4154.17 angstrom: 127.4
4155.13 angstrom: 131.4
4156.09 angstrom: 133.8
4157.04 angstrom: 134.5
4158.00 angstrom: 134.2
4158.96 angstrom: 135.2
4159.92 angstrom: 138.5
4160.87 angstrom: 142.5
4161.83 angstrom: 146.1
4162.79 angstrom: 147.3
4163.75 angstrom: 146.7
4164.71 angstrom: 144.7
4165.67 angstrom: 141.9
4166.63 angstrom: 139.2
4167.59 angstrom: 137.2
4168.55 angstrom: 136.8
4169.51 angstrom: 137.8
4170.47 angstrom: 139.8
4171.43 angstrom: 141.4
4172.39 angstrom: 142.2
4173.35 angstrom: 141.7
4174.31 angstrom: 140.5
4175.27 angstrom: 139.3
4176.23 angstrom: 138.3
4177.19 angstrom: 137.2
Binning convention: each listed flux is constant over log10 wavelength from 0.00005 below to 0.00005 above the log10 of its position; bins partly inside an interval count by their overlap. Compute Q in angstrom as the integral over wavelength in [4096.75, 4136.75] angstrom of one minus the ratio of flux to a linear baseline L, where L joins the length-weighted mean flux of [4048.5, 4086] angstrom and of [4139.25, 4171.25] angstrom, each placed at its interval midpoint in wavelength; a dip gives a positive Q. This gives 2.80 angstrom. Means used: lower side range 137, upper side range 134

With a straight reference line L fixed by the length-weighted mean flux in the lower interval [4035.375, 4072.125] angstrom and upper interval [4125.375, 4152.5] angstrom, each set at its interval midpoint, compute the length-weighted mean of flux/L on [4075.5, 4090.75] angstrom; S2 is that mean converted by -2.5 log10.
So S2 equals 0.076 mag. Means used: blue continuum 142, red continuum 131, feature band 129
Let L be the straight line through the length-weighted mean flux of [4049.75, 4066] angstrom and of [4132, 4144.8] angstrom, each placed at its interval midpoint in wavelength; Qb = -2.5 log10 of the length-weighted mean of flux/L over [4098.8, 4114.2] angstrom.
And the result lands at 0.15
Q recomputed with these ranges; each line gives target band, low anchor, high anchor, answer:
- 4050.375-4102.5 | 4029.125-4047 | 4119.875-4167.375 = 2.7 angstrom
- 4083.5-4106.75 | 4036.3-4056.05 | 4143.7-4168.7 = 3.4 angstrom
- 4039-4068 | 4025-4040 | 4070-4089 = -1.3 angstrom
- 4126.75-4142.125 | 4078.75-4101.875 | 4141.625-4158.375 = -0.7 angstrom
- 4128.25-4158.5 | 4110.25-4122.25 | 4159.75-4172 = 1.7 angstrom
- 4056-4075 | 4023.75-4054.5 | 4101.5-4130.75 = -0.5 angstrom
